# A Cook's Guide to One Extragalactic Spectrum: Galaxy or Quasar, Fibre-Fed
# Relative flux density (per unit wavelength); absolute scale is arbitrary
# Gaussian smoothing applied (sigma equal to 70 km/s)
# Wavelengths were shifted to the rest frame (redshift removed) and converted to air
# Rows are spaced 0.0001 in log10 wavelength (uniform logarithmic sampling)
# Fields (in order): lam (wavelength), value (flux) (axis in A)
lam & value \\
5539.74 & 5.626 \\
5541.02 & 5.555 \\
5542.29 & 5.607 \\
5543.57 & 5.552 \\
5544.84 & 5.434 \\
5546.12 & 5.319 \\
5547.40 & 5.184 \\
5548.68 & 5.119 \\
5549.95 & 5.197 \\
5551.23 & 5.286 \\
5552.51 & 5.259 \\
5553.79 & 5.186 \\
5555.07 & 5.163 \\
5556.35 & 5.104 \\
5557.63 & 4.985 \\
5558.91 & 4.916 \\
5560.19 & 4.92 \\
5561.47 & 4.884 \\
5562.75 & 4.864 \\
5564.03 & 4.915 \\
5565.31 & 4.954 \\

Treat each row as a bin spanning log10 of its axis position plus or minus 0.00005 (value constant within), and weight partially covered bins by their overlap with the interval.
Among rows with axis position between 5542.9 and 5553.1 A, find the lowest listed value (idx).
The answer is 5.119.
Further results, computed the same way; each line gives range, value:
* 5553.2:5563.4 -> 4.864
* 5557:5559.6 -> 4.916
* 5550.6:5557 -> 5.104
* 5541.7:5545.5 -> 5.434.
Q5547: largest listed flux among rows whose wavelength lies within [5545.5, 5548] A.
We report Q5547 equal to 5.319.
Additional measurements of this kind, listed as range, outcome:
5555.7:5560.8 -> 5.104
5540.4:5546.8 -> 5.607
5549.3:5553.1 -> 5.286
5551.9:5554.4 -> 5.259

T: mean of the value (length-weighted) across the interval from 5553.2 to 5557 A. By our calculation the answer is 5.15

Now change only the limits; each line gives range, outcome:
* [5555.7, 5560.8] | 4.98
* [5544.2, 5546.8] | 5.38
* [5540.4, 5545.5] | 5.54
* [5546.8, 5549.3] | 5.15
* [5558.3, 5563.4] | 4.9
